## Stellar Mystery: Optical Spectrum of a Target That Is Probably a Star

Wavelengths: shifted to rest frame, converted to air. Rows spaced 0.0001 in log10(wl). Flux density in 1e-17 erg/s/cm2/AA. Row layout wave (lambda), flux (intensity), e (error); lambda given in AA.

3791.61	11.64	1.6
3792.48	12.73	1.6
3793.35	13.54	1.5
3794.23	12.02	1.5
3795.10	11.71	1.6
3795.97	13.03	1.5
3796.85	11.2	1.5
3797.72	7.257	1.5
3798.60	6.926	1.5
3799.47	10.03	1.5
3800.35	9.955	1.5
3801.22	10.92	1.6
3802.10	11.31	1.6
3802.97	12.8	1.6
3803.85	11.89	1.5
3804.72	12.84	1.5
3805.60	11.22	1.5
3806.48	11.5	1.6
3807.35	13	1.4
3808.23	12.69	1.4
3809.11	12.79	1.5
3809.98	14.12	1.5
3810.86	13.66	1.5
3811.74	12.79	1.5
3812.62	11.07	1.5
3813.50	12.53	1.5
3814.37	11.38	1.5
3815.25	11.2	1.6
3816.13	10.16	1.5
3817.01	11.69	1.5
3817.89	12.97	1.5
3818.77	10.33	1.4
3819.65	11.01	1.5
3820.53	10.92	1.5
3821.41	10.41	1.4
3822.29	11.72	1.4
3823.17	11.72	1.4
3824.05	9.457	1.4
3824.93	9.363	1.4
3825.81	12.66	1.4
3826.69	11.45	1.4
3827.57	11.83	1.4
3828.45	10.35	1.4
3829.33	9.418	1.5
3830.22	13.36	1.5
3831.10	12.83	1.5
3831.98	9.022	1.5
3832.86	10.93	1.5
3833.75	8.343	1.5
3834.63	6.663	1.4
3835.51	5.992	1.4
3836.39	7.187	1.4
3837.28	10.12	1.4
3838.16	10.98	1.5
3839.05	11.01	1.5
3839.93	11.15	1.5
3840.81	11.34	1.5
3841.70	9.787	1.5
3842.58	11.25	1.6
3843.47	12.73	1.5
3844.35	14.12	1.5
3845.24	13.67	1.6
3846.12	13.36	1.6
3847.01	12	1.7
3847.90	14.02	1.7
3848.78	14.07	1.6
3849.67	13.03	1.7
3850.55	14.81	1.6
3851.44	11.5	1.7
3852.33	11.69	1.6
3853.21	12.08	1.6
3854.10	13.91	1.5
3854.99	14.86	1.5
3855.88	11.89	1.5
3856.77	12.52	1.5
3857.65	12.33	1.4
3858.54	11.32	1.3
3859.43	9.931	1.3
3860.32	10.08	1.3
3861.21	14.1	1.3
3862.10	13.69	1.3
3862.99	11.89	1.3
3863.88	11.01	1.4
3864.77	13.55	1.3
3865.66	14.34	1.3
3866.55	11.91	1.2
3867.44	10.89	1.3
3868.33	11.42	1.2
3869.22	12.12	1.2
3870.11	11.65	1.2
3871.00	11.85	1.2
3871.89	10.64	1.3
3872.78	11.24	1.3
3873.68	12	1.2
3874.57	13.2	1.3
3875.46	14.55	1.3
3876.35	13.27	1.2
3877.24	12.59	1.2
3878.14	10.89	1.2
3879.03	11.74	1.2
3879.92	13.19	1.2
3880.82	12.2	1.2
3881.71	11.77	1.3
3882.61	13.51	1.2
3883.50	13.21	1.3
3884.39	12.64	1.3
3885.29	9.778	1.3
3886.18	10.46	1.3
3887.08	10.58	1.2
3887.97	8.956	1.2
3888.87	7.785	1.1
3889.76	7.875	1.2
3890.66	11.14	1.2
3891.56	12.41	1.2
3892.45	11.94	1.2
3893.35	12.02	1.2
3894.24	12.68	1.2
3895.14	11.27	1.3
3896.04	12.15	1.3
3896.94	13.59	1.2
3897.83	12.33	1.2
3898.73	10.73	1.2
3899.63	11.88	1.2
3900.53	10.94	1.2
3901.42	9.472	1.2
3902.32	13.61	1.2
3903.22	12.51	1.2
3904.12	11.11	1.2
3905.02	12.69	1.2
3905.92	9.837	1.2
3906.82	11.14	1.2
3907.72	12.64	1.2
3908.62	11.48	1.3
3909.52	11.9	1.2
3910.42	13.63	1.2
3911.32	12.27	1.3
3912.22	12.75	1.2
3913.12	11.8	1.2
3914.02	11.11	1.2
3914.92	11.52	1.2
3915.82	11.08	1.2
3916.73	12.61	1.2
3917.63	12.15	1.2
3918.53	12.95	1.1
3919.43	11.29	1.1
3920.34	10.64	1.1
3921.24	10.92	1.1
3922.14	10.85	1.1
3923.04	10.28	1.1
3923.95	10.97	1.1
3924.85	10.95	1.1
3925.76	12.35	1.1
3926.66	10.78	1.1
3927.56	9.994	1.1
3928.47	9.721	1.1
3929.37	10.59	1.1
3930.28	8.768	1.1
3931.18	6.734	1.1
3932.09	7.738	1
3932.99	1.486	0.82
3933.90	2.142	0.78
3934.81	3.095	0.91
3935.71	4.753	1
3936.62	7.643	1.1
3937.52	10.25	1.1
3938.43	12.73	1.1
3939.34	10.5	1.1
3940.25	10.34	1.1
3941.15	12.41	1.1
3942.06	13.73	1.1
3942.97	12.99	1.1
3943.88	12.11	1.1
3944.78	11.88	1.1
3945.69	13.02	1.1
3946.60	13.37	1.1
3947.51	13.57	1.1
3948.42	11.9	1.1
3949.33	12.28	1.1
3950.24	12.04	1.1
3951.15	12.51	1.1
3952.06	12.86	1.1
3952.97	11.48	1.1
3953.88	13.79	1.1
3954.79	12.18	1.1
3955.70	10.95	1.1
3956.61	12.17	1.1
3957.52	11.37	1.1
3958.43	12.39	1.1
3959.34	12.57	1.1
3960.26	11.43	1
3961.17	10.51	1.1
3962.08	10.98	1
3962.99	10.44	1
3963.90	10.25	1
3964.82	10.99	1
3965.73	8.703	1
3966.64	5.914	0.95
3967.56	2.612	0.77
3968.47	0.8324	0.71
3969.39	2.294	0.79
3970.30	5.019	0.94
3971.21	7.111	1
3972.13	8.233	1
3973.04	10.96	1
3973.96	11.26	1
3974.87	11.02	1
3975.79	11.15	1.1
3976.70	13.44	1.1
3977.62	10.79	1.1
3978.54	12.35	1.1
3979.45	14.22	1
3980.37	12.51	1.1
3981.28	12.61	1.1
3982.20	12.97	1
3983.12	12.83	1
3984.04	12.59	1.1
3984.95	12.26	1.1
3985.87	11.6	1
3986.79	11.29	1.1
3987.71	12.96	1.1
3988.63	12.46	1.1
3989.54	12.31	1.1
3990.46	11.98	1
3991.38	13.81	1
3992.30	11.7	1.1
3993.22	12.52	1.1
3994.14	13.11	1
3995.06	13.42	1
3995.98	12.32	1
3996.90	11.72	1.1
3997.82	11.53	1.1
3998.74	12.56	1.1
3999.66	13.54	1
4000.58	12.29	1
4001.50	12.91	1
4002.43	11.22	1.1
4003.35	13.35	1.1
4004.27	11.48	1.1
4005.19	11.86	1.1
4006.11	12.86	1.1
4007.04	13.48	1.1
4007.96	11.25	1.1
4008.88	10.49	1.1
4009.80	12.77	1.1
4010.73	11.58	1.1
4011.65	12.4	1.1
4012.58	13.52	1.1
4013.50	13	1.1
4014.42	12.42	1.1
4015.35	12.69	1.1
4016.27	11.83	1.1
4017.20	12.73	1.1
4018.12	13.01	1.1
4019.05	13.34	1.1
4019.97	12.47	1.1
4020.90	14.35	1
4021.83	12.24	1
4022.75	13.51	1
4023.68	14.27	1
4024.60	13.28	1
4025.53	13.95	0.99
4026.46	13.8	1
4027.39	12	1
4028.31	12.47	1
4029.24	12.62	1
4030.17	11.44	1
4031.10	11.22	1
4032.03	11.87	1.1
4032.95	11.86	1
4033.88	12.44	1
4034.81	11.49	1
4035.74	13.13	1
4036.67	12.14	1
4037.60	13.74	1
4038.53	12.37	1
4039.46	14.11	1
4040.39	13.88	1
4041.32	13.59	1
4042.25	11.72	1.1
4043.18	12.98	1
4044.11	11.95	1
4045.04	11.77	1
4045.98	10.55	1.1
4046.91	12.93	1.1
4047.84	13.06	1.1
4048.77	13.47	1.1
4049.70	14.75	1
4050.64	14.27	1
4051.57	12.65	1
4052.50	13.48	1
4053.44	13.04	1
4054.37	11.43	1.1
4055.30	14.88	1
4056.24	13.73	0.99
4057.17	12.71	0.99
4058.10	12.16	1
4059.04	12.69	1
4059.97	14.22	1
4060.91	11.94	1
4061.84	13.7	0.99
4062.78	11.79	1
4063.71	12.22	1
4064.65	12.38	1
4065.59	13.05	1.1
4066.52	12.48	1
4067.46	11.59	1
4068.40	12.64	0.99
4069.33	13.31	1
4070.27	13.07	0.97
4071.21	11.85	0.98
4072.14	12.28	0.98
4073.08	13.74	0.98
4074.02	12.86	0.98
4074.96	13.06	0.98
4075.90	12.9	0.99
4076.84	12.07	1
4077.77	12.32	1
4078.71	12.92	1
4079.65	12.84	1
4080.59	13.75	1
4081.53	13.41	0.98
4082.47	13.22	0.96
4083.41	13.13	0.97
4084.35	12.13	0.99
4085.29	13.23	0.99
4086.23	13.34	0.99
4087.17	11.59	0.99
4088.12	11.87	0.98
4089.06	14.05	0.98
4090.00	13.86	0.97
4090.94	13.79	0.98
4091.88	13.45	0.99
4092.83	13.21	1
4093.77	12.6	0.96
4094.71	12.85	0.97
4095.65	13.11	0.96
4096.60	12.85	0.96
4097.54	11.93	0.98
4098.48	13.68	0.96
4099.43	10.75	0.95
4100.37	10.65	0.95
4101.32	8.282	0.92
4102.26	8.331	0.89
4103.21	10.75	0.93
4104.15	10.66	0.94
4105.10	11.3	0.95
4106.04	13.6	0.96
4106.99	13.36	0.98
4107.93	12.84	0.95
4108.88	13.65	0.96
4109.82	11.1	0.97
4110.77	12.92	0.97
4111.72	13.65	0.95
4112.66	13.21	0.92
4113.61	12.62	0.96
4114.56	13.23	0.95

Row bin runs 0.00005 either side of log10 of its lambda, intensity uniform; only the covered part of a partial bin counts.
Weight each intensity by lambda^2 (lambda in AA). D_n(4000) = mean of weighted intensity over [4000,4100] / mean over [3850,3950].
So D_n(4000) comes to 1.2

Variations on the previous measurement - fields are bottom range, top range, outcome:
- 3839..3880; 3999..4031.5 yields 1.11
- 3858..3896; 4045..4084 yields 1.20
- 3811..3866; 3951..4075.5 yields 1.14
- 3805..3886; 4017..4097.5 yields 1.21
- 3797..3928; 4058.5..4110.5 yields 1.21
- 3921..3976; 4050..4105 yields 1.36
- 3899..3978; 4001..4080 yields 1.28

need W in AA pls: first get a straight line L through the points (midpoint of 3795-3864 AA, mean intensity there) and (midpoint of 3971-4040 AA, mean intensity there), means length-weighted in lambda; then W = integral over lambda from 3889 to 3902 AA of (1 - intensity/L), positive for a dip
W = 0.5 AA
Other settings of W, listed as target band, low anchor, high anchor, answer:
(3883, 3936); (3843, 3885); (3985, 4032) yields 8.0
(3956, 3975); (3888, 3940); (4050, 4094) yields 4.1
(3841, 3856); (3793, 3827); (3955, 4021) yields -1.9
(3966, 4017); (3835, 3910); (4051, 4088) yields 4.5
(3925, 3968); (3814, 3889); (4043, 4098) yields 6.6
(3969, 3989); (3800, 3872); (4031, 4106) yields 2.0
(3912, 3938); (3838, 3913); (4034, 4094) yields 5.7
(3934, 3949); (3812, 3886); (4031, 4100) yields 1.8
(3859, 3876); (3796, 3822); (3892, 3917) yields -0.6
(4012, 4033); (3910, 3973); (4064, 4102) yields -2.2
